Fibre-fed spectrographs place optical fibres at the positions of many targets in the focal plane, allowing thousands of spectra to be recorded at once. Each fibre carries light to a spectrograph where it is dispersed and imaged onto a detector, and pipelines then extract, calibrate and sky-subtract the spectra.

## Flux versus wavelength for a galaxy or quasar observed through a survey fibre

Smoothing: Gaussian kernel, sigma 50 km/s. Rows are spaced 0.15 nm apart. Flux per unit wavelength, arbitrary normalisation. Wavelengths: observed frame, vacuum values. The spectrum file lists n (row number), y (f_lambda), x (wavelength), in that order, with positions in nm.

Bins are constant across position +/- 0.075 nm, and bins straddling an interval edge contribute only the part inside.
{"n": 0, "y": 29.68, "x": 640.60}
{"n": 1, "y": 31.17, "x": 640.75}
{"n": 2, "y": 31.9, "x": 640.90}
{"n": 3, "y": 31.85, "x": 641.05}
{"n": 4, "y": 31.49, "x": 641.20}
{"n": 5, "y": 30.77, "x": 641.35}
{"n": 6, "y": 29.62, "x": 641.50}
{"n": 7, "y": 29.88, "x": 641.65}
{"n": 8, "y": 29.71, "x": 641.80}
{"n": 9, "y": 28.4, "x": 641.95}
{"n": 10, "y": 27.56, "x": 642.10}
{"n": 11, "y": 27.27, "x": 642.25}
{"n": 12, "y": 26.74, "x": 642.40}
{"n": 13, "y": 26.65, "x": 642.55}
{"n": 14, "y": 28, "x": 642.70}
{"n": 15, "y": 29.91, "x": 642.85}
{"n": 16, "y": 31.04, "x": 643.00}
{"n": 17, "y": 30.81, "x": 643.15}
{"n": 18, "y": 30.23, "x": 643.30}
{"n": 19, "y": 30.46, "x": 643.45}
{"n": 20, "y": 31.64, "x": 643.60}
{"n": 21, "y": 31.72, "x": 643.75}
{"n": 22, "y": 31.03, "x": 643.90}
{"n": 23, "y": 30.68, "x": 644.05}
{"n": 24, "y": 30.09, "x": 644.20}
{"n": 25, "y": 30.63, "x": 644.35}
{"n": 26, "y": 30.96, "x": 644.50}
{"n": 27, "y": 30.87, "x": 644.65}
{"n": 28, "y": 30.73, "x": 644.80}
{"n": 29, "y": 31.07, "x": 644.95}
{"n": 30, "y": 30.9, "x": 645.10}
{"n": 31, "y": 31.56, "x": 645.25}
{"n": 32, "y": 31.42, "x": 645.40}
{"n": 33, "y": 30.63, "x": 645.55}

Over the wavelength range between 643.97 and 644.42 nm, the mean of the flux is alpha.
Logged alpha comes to 30.5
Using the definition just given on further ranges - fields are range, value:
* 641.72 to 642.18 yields 28.6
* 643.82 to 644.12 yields 30.9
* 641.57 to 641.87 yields 29.8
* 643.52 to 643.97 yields 31.5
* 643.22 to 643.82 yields 31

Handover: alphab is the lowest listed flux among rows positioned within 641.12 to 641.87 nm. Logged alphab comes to 29.62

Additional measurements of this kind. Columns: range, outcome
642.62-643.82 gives 28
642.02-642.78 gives 26.65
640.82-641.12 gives 31.85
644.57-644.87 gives 30.73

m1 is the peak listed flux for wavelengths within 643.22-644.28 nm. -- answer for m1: 31.72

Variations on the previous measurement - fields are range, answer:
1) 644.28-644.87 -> 30.96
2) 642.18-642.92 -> 29.91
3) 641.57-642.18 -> 29.88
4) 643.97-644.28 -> 30.68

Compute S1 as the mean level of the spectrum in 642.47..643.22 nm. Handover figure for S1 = 29.3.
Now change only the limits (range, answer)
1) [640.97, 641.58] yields 30.9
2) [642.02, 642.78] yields 27.3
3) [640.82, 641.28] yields 31.7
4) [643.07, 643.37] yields 30.5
